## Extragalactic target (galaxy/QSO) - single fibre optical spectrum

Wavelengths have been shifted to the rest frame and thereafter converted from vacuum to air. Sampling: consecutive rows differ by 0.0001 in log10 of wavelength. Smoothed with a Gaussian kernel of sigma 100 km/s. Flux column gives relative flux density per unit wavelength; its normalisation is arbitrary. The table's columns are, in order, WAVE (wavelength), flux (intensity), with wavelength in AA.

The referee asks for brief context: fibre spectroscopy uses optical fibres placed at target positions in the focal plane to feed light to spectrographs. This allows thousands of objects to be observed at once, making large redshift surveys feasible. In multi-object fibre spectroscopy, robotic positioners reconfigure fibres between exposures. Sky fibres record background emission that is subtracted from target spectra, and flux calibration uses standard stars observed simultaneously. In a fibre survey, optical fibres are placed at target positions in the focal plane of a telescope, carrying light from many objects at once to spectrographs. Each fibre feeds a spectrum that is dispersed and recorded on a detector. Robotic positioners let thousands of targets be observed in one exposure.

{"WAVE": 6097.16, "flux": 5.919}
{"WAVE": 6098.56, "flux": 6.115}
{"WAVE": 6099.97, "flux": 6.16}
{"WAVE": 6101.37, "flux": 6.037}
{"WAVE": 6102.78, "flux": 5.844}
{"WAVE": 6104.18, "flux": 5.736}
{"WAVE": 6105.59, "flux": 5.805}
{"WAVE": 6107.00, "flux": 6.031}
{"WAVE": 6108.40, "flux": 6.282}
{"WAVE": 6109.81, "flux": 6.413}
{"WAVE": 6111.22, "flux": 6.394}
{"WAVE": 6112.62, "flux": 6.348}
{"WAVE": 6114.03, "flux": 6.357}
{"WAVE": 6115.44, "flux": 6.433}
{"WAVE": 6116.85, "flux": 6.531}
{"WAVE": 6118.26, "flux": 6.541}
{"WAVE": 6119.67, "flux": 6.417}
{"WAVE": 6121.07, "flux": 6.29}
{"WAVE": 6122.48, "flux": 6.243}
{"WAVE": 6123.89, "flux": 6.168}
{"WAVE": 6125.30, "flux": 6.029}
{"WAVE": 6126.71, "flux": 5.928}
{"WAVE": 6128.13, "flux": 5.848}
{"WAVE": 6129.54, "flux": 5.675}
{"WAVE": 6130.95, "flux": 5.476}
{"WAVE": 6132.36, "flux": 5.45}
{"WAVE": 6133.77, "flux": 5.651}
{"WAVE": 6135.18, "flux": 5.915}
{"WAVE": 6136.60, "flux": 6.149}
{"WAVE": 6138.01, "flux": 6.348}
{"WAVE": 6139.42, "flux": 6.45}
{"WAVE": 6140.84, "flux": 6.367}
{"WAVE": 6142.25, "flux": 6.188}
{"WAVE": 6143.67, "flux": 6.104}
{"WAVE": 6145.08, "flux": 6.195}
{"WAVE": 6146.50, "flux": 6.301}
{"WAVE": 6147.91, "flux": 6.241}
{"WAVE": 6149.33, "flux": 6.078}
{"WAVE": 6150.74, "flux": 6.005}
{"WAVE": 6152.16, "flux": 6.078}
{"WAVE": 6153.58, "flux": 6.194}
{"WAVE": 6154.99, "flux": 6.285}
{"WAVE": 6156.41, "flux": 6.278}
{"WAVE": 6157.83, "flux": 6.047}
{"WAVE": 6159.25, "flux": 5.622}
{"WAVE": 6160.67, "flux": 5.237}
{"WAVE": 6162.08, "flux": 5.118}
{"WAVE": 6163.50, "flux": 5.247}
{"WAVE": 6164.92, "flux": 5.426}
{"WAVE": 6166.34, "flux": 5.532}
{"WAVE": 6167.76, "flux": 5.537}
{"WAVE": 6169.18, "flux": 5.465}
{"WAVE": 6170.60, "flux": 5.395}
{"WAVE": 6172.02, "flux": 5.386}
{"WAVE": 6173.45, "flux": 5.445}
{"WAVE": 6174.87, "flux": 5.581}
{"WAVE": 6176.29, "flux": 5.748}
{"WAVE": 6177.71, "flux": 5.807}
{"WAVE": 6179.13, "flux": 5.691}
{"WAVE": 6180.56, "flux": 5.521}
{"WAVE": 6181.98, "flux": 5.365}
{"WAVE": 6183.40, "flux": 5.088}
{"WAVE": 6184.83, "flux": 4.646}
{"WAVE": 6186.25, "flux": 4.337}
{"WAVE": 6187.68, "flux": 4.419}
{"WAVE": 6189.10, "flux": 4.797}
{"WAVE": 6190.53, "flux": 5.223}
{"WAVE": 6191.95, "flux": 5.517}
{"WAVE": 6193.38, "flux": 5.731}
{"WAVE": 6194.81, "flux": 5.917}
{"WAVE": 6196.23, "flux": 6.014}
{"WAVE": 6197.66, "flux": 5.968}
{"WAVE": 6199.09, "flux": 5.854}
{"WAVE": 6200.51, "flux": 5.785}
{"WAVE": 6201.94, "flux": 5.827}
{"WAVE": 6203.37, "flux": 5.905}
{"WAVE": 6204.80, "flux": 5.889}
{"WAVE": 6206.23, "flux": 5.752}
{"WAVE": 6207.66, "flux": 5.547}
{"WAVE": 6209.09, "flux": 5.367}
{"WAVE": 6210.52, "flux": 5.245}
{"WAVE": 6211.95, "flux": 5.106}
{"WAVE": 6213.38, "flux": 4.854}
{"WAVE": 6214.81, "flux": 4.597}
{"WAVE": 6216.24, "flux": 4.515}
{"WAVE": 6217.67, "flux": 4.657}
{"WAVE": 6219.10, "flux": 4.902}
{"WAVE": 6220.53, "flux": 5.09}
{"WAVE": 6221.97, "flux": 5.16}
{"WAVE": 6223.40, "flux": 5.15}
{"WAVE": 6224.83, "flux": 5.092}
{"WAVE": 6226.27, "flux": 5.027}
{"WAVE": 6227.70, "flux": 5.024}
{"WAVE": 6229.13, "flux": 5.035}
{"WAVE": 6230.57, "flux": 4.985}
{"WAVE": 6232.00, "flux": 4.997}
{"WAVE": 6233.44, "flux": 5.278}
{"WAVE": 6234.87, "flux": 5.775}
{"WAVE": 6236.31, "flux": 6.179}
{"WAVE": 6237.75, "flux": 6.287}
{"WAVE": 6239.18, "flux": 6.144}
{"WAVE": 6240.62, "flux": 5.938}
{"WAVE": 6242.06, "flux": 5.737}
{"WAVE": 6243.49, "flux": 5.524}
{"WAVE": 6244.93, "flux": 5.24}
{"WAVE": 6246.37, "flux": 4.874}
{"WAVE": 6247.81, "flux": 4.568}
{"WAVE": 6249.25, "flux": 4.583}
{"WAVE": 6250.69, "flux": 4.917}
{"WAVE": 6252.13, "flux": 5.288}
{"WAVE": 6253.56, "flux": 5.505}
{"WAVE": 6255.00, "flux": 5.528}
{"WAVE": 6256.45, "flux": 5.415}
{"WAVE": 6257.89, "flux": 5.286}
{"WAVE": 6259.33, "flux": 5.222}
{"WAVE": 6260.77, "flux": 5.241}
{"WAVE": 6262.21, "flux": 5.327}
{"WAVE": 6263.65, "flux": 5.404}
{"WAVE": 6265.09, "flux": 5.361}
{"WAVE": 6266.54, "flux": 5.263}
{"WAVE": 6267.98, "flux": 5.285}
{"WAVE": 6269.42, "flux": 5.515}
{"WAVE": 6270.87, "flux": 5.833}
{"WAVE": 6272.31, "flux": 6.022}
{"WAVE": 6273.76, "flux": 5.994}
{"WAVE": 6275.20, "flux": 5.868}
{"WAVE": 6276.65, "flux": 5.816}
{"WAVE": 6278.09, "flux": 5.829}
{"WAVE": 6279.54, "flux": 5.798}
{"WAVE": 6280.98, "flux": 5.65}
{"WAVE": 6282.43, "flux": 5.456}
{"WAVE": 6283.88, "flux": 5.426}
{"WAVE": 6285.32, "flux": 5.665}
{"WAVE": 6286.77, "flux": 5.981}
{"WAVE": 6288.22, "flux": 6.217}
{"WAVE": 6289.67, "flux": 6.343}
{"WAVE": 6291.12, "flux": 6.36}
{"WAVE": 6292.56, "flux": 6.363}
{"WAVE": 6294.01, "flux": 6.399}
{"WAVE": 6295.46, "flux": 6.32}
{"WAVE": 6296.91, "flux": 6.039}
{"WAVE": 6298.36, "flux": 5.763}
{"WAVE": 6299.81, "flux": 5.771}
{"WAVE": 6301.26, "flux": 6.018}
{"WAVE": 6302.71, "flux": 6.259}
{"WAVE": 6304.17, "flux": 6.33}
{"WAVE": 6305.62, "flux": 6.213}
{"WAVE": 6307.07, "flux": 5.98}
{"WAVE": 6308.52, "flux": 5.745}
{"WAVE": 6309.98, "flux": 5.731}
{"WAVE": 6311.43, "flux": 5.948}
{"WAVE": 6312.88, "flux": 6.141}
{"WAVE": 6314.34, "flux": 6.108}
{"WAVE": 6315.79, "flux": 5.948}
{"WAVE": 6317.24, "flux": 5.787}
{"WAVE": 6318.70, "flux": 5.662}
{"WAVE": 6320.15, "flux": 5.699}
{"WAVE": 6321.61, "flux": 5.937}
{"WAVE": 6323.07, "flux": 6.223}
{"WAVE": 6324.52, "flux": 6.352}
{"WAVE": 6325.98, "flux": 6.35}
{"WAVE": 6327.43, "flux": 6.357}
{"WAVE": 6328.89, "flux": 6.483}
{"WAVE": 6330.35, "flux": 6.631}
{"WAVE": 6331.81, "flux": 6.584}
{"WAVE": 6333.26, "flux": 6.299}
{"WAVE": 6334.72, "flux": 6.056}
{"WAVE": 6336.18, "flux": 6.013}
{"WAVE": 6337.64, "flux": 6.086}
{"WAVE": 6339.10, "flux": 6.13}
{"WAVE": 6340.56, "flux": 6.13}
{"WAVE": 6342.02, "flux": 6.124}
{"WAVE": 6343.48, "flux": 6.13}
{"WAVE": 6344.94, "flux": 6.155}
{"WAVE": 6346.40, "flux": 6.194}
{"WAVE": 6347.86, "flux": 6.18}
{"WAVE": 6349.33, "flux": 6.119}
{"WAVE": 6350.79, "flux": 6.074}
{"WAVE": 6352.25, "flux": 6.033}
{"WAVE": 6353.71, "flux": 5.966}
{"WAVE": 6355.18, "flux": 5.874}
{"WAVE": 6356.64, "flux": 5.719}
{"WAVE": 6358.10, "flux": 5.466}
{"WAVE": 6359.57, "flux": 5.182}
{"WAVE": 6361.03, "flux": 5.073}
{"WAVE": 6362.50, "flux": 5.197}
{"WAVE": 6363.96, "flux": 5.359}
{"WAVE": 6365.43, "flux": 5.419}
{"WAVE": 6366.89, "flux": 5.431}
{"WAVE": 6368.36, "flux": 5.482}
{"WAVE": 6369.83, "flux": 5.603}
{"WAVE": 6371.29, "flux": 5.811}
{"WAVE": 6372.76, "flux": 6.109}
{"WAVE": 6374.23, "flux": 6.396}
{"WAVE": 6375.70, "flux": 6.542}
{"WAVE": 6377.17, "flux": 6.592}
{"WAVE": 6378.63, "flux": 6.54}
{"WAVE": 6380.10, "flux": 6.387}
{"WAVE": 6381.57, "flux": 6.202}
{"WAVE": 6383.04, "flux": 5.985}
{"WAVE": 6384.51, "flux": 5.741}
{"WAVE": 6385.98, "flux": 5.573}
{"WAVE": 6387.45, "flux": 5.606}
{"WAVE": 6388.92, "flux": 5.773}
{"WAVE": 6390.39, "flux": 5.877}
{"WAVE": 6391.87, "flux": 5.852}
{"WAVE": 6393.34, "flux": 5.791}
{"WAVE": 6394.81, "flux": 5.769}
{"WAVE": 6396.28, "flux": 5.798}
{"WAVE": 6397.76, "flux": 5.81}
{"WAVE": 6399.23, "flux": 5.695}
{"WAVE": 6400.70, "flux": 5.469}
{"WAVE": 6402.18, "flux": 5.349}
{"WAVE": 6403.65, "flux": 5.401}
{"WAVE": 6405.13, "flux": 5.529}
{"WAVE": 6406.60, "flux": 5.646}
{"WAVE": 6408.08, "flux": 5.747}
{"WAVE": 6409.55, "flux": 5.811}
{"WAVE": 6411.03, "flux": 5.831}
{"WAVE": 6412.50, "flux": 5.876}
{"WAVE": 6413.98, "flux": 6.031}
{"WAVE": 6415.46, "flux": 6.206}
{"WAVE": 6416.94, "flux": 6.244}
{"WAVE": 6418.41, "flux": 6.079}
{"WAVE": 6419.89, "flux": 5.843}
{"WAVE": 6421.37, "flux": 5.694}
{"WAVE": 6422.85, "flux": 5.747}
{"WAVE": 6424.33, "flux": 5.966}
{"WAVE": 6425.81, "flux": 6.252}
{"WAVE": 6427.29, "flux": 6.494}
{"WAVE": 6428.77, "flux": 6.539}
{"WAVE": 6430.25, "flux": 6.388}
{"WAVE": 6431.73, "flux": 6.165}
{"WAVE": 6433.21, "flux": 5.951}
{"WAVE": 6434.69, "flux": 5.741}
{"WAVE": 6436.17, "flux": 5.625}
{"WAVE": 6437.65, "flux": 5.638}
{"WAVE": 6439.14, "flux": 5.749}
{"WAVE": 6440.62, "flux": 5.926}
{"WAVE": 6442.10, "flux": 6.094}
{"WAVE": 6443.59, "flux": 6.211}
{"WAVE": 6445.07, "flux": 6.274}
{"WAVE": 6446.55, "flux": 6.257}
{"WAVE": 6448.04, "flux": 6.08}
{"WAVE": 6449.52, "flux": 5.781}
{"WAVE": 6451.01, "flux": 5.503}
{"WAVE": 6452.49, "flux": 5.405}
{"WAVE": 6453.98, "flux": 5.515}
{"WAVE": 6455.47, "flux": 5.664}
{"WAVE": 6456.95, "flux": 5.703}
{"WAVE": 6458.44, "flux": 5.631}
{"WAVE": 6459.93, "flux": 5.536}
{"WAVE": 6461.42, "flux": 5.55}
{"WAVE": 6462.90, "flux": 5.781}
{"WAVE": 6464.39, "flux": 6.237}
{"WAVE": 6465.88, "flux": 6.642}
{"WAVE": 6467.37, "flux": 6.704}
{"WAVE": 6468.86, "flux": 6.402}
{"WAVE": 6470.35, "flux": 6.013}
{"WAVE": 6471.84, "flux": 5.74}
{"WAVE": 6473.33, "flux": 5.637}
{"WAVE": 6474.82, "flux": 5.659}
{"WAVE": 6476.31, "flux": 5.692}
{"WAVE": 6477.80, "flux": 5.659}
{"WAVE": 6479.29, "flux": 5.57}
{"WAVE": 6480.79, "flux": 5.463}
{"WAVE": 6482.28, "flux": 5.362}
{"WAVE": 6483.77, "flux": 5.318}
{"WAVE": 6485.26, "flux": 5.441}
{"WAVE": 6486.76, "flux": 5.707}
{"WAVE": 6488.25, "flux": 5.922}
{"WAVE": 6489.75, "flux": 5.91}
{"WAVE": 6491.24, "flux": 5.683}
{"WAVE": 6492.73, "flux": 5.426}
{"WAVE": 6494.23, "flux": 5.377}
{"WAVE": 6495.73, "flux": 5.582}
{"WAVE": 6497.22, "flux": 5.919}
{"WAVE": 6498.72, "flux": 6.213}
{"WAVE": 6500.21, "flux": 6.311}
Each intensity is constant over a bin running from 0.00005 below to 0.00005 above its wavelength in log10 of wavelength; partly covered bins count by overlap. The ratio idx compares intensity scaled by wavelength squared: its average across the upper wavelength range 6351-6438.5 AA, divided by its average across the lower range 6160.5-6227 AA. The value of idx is 1.2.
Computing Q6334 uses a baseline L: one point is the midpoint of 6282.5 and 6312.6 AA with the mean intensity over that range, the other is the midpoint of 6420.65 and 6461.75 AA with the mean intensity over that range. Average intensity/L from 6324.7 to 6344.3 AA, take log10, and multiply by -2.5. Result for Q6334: -0.047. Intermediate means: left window 6.03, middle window 6.26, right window 5.9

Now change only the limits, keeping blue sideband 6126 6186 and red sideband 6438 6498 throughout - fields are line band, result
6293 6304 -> -0.06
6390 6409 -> 0.02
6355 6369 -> 0.07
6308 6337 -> -0.06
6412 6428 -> -0.05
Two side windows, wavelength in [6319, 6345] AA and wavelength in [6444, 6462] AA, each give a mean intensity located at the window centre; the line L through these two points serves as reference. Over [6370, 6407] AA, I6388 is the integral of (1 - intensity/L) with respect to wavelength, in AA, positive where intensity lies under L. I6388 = 0.65 AA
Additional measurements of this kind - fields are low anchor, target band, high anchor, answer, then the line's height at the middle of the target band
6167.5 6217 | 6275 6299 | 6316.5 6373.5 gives -1.0 AA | 5.73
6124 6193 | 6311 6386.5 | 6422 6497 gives -2.7 AA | 5.78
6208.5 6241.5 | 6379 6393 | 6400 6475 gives -0.4 AA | 5.74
